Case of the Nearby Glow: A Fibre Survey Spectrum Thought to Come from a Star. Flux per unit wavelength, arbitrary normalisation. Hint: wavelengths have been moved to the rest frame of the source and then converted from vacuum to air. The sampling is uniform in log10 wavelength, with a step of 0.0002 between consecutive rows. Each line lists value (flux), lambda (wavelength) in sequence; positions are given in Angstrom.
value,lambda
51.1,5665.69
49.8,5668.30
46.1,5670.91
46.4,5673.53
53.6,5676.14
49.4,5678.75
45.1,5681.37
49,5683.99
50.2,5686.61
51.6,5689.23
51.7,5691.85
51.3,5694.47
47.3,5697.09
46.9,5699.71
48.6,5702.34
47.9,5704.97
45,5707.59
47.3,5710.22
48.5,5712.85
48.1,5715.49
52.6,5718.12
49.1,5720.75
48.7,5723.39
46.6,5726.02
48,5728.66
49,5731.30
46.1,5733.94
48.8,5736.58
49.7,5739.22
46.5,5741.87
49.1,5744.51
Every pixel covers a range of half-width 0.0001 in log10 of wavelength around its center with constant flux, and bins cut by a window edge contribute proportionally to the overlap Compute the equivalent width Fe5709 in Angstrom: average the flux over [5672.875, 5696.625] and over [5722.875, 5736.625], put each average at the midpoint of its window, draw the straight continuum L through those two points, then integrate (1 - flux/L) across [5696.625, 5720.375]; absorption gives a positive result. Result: 0.30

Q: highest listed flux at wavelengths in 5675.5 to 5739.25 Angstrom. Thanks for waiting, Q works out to 53.6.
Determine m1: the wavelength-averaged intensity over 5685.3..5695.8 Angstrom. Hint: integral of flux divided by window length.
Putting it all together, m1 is 51.2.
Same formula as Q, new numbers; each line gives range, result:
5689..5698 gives 51.7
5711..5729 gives 52.6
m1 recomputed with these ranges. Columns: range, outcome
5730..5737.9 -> 48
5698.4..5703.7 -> 47.7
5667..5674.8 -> 47.4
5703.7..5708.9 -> 46.5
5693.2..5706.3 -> 48.4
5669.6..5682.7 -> 48.1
